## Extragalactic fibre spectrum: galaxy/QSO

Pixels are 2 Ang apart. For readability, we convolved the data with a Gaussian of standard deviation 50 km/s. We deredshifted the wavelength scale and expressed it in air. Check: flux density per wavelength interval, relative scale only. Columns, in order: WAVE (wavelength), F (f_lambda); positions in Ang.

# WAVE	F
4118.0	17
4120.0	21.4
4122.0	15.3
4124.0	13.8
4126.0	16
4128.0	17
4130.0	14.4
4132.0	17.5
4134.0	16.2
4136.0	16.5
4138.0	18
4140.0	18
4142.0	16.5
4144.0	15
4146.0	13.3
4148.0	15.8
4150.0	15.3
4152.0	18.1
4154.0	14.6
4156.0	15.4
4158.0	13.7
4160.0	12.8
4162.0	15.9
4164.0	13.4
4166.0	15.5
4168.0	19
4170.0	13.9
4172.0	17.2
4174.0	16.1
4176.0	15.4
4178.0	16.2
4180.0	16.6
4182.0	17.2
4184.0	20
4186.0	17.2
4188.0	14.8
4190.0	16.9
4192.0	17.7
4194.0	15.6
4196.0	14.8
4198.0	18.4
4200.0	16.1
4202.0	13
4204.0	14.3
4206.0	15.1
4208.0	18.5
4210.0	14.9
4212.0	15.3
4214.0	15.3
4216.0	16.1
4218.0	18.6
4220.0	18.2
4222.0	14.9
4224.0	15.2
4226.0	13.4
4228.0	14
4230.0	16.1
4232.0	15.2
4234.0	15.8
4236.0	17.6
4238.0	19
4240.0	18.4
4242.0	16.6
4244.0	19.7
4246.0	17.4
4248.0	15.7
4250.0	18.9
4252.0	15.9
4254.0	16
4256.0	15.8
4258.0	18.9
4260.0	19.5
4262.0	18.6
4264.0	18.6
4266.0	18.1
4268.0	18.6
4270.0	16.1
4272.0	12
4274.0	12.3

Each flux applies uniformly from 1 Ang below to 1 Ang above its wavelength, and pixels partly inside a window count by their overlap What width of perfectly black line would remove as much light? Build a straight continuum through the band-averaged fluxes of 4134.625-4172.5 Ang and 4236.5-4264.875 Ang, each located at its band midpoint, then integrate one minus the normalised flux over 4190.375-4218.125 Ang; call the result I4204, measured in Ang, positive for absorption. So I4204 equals 1.4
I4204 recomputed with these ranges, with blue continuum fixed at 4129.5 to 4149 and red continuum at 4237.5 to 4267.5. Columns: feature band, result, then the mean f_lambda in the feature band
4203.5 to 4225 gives 1.5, 16.1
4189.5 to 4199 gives 0.2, 16.7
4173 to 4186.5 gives -0.2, 16.9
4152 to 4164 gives 1.3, 14.7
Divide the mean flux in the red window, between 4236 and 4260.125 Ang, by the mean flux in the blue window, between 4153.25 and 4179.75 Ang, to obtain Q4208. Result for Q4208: 1.1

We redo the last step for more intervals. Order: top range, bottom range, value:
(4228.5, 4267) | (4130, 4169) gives 1.10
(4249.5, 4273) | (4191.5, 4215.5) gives 1.10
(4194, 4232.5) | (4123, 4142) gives 0.96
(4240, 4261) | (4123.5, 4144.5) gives 1.07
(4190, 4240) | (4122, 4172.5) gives 1.02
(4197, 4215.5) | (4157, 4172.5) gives 1.04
